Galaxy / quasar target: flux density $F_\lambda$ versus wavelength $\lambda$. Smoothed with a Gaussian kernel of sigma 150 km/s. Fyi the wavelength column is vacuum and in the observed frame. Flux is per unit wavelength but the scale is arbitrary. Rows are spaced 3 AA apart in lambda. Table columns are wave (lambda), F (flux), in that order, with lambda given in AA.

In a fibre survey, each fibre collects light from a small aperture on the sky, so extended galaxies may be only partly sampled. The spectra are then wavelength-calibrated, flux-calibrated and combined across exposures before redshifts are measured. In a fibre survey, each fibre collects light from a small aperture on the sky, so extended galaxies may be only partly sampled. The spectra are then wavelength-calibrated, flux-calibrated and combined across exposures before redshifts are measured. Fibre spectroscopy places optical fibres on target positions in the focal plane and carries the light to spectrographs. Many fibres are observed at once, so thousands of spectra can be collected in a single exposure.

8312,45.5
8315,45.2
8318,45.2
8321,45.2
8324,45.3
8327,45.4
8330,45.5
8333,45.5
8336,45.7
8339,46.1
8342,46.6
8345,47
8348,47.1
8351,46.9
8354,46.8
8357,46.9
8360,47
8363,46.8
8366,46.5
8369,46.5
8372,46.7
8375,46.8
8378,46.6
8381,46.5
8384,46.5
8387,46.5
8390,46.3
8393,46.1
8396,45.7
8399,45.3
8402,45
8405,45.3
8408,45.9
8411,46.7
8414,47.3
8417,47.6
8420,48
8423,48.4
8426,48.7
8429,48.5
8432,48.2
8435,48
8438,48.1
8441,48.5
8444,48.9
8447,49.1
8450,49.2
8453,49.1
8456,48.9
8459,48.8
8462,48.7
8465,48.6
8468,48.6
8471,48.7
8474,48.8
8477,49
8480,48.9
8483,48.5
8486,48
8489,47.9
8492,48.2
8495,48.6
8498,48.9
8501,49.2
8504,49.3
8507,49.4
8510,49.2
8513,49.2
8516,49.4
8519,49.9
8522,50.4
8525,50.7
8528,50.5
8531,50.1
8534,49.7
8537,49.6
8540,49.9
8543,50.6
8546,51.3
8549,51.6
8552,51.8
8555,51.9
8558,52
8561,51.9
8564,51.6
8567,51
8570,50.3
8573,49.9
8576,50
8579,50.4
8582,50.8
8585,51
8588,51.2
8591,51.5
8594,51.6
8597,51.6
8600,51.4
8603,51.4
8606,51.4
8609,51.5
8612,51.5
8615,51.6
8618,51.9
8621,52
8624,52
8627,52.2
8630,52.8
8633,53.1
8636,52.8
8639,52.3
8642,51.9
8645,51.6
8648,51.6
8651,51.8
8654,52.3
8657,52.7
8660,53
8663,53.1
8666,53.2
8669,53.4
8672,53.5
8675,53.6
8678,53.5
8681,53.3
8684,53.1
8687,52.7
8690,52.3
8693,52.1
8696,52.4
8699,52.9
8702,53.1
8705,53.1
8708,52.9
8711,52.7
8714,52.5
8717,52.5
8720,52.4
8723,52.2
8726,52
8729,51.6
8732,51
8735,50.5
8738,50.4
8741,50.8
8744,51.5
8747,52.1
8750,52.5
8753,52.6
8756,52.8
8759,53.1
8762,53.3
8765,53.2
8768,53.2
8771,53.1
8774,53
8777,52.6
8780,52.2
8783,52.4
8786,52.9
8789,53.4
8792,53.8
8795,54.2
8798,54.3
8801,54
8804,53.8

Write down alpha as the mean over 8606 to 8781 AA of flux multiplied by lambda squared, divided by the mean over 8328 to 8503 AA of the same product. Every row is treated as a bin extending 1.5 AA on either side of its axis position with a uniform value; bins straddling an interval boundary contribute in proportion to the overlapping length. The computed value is 1.18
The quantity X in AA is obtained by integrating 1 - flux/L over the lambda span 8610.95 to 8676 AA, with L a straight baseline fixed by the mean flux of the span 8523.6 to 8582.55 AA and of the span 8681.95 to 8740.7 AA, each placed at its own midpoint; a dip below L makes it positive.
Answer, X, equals -1.07 AA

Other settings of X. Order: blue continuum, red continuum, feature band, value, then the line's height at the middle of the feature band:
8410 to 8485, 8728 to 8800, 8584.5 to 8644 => -1.4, 50.6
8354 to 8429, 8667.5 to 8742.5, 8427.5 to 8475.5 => -0.9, 47.8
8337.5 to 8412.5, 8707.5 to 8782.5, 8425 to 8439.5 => -0.3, 47.3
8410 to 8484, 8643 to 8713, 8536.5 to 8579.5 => -0.4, 50.5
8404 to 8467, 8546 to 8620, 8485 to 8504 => 0.3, 49.4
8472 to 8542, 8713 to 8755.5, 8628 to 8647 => -0.6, 50.7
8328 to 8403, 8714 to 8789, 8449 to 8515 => -0.9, 48.1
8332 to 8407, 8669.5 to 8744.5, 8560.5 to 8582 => -0.3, 49.9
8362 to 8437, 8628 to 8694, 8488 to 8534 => -0.1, 49.3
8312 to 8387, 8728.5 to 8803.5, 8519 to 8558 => -1.2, 49.1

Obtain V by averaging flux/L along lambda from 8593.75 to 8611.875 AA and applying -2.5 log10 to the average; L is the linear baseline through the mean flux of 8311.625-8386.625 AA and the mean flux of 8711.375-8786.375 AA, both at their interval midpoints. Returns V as -0.03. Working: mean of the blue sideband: 46.2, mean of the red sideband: 52.3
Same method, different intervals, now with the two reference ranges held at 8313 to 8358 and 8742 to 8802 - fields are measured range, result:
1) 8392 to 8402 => 0.033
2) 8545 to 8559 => -0.048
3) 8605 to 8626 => -0.026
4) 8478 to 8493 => 0.002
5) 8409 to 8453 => -0.016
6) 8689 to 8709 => -0.018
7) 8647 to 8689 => -0.033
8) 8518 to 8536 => -0.025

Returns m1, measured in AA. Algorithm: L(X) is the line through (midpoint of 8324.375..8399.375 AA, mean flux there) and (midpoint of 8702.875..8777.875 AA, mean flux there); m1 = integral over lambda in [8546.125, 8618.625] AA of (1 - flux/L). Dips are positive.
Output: -2.1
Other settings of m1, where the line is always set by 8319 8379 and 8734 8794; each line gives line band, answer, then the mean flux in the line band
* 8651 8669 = -0.66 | 52.8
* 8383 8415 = 0.71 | 46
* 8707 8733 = -0.18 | 52.2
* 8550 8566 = -0.77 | 51.8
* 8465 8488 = -0.19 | 48.6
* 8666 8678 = -0.55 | 53.5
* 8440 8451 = -0.27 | 48.9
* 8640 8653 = -0.26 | 51.8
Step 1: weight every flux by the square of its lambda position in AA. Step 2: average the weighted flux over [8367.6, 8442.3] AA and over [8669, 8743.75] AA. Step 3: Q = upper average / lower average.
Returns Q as 1.20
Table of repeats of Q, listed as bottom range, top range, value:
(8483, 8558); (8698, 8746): 1.09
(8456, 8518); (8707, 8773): 1.13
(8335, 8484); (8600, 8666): 1.16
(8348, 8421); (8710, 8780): 1.22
